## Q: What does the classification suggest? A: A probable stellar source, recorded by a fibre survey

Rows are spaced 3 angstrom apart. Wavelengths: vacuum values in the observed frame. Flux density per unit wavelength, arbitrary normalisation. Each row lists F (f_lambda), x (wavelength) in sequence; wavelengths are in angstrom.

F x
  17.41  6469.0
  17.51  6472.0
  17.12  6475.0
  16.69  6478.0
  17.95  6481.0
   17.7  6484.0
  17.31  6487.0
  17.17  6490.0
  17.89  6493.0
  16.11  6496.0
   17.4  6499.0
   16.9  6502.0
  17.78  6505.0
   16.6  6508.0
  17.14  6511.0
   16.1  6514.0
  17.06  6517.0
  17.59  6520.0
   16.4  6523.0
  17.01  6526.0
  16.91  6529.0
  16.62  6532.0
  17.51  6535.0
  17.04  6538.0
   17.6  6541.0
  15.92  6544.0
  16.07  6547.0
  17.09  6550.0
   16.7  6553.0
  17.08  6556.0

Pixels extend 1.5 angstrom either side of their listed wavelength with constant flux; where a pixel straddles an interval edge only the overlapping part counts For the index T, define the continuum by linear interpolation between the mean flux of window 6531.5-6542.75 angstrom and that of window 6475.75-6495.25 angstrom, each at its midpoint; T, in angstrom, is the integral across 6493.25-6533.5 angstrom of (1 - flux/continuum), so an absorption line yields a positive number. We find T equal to 0.86 angstrom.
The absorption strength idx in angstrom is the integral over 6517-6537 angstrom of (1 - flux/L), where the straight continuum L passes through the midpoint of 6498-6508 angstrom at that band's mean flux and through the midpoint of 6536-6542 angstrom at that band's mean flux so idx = 0.32 angstrom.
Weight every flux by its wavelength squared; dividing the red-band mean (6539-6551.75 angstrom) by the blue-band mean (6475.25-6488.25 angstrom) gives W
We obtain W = 1.0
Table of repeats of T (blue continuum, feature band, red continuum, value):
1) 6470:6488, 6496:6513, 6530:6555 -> 0.1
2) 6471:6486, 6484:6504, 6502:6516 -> -0.1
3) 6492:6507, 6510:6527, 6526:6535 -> 0.2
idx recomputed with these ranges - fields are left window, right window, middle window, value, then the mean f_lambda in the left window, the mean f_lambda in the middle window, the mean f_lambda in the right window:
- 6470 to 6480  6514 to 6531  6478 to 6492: -0.3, 17.2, 17.5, 16.9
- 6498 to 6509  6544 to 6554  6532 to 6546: -0.2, 17.2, 16.9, 16.5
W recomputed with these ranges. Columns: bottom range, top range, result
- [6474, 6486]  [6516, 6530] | 0.99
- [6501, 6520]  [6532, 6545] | 1.01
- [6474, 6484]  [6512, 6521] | 0.99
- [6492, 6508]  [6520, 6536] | 1.00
